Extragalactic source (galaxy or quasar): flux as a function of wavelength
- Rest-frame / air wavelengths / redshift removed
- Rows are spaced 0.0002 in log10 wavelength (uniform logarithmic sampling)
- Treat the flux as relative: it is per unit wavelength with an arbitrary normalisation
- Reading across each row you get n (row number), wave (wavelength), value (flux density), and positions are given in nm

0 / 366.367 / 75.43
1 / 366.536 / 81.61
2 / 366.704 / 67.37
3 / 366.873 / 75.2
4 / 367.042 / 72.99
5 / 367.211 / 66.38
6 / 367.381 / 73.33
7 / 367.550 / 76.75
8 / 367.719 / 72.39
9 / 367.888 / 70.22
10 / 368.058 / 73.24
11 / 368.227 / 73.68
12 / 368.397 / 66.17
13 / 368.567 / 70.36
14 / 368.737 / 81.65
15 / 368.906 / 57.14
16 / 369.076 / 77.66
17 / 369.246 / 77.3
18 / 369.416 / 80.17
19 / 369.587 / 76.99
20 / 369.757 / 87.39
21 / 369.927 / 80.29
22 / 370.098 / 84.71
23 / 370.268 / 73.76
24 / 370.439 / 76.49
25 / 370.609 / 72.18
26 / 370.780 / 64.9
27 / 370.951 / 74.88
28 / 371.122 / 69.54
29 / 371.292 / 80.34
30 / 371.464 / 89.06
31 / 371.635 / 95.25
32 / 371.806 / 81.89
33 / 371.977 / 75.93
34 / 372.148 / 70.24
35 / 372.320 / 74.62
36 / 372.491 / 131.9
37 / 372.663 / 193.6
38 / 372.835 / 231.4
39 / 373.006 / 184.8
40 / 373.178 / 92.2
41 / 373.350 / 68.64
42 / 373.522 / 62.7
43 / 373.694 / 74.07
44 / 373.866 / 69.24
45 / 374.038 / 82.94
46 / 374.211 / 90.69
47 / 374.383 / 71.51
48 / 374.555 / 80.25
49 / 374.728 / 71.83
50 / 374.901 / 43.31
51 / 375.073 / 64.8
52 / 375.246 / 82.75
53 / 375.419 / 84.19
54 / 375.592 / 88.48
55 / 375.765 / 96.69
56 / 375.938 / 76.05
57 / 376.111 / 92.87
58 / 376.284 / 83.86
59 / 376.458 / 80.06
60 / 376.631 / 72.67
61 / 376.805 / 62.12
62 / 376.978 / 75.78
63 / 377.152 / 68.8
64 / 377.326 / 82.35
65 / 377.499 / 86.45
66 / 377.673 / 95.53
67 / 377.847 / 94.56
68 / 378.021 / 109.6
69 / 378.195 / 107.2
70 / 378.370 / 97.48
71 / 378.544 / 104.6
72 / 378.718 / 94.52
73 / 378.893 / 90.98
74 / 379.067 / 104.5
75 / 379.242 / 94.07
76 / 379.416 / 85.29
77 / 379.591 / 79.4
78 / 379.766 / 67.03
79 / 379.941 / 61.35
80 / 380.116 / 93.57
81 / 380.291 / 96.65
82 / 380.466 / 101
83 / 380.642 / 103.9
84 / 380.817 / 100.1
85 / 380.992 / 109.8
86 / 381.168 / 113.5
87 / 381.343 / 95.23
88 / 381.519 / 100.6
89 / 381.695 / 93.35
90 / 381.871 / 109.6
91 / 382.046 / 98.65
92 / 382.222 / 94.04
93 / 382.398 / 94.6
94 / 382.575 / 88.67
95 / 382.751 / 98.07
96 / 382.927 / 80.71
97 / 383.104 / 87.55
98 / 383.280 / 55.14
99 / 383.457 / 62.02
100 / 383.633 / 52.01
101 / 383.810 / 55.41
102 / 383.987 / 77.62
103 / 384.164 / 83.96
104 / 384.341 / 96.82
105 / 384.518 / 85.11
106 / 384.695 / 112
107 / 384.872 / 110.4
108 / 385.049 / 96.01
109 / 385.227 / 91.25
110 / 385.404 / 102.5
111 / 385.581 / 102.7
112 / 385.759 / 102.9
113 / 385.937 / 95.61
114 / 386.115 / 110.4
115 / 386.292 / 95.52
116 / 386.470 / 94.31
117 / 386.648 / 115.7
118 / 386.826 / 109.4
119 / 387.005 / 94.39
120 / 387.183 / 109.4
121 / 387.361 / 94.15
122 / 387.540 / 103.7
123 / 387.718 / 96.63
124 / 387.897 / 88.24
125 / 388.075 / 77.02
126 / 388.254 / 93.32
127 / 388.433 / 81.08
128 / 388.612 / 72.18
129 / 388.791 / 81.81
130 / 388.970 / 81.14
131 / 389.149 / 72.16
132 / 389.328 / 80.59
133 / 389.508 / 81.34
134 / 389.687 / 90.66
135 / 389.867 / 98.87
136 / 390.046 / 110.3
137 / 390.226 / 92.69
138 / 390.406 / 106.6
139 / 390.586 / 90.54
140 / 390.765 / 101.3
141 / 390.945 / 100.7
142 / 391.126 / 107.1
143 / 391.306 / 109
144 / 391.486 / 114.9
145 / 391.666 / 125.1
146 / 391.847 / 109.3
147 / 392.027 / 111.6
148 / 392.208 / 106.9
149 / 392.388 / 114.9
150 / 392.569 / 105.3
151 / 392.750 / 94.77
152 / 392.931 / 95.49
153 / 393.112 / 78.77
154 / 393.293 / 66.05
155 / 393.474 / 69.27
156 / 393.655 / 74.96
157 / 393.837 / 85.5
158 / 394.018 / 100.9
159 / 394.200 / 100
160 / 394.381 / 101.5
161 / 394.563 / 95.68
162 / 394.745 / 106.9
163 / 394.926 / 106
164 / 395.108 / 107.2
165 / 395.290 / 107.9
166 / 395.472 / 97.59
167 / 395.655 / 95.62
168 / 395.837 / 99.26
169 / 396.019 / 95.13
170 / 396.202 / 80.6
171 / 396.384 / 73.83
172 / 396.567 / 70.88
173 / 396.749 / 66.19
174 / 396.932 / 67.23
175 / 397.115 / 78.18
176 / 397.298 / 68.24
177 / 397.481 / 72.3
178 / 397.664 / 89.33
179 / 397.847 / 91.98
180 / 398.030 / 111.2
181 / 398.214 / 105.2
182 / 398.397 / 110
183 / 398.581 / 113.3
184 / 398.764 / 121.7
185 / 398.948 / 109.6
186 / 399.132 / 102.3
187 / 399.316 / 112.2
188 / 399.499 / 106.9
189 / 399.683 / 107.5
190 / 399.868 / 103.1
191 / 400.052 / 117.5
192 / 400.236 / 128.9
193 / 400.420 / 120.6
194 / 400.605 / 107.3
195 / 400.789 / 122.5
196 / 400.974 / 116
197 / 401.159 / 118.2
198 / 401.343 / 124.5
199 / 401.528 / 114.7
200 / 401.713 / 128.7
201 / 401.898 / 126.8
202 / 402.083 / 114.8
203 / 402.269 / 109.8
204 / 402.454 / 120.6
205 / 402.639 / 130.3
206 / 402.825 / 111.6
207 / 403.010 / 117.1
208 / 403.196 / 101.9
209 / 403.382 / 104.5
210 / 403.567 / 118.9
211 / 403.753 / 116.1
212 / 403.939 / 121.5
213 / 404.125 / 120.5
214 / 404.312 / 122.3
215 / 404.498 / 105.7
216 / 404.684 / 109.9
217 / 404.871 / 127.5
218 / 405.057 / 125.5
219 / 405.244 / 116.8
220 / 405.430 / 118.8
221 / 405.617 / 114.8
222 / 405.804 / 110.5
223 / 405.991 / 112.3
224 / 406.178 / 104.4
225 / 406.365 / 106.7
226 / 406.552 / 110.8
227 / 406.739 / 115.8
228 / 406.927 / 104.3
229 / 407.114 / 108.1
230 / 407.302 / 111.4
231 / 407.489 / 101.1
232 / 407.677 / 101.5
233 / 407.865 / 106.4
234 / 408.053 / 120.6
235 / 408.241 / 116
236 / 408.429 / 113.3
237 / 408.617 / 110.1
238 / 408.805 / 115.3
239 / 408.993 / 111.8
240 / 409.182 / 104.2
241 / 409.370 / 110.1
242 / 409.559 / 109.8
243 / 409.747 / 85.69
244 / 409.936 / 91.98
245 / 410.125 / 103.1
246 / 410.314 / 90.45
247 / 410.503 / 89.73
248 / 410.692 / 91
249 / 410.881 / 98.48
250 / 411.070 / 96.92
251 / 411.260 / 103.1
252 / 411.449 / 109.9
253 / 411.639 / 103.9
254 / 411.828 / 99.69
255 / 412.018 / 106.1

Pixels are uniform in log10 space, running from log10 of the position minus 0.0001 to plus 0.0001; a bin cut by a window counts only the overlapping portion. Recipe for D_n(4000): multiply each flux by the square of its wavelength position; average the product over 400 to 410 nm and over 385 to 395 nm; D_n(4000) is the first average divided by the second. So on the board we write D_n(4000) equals 1.27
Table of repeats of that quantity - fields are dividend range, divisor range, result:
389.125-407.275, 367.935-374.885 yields 1.38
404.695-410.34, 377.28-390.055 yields 1.34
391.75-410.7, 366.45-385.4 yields 1.38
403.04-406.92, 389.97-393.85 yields 1.23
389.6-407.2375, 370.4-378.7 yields 1.33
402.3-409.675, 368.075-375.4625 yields 1.57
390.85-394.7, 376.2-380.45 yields 1.22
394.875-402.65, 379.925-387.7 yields 1.19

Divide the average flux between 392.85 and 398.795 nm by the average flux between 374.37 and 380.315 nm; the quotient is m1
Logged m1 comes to 1.08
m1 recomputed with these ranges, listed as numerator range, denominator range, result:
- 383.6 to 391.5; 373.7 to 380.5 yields 1.12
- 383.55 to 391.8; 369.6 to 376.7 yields 1.07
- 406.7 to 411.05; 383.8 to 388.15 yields 1.08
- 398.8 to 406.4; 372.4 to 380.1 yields 1.26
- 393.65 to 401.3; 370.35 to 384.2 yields 1.12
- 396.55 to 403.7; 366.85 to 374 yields 1.25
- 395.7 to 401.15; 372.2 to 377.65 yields 1.09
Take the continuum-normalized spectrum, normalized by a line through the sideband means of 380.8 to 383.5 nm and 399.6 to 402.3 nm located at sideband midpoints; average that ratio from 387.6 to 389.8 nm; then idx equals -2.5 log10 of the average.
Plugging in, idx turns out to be 0.21 mag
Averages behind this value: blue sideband 92.9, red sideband 118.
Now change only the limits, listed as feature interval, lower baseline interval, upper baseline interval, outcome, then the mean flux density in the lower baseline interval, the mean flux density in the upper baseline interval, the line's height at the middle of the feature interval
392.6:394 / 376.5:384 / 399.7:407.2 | 0.24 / 88.3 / 116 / 104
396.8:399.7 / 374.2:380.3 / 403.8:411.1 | 0.04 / 84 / 109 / 101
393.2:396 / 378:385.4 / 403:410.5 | 0.07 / 91.2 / 110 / 101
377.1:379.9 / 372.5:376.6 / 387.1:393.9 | 0.04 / 94.6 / 94.1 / 94.4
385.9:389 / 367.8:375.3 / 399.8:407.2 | 0.07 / 85.3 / 116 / 100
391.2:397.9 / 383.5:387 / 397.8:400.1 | 0.12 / 93.8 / 109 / 104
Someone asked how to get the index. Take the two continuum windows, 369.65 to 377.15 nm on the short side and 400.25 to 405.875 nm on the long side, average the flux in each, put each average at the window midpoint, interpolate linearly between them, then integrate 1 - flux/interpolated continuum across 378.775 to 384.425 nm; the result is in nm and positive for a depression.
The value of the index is 0.42 nm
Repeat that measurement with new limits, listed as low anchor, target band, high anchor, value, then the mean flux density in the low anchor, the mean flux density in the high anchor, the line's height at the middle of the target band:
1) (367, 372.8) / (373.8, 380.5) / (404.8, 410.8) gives 0.23 nm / 82.1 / 108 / 87.1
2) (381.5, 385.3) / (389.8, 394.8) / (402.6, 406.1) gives 0.01 nm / 87.2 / 116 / 99.3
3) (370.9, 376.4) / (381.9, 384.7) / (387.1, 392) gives 0.34 nm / 91.6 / 95.4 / 93.9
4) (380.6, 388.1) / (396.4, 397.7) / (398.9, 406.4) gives 0.43 nm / 94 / 115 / 109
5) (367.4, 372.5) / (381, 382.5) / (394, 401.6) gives -0.23 nm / 77.1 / 101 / 87.2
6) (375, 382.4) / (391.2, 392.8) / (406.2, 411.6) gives -0.23 nm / 90.5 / 105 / 96.8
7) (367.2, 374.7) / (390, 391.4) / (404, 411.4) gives -0.06 nm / 86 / 108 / 97.9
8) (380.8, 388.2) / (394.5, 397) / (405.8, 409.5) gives 0.26 nm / 93.6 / 110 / 101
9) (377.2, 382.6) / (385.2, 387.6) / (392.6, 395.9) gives -0.19 nm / 95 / 93.7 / 94.4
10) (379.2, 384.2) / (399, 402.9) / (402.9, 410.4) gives -0.42 nm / 87.3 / 110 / 105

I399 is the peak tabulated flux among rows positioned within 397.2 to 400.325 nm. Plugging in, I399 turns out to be 128.9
